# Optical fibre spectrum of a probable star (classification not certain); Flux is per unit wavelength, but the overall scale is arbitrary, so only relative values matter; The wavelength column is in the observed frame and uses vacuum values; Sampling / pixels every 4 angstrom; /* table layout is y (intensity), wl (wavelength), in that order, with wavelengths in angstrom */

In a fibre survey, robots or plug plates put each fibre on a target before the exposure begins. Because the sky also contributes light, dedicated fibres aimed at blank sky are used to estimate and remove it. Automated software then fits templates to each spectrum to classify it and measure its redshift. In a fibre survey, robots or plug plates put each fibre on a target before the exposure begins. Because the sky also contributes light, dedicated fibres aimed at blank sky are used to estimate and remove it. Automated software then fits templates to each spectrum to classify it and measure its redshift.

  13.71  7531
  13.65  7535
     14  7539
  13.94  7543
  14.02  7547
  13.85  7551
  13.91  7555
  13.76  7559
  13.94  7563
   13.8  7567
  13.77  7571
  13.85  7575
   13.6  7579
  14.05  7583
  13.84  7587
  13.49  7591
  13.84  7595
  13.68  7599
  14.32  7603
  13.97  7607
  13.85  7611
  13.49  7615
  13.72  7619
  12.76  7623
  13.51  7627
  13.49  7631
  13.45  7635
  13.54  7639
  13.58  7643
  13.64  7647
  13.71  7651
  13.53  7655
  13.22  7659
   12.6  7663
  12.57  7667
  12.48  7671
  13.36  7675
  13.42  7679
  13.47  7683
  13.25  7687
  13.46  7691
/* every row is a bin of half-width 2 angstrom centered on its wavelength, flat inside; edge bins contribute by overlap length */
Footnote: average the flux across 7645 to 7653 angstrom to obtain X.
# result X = 13.7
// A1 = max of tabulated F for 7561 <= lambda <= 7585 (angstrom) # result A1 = 14.05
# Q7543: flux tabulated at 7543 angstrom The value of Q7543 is 13.94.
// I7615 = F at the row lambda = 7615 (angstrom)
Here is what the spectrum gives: 13.49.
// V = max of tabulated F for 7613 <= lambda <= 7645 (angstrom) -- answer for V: 13.72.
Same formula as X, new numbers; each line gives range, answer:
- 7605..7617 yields 13.8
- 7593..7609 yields 14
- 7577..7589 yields 13.8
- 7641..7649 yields 13.6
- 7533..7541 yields 13.8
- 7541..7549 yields 14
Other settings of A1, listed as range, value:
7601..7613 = 14.32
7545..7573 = 14.02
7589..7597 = 13.84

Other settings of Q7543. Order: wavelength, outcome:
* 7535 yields 13.65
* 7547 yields 14.02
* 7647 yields 13.64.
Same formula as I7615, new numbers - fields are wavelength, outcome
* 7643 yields 13.58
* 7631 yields 13.49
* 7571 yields 13.77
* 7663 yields 12.6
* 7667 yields 12.57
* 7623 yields 12.76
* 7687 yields 13.25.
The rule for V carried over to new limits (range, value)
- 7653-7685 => 13.53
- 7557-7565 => 13.94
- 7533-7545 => 14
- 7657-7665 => 13.22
